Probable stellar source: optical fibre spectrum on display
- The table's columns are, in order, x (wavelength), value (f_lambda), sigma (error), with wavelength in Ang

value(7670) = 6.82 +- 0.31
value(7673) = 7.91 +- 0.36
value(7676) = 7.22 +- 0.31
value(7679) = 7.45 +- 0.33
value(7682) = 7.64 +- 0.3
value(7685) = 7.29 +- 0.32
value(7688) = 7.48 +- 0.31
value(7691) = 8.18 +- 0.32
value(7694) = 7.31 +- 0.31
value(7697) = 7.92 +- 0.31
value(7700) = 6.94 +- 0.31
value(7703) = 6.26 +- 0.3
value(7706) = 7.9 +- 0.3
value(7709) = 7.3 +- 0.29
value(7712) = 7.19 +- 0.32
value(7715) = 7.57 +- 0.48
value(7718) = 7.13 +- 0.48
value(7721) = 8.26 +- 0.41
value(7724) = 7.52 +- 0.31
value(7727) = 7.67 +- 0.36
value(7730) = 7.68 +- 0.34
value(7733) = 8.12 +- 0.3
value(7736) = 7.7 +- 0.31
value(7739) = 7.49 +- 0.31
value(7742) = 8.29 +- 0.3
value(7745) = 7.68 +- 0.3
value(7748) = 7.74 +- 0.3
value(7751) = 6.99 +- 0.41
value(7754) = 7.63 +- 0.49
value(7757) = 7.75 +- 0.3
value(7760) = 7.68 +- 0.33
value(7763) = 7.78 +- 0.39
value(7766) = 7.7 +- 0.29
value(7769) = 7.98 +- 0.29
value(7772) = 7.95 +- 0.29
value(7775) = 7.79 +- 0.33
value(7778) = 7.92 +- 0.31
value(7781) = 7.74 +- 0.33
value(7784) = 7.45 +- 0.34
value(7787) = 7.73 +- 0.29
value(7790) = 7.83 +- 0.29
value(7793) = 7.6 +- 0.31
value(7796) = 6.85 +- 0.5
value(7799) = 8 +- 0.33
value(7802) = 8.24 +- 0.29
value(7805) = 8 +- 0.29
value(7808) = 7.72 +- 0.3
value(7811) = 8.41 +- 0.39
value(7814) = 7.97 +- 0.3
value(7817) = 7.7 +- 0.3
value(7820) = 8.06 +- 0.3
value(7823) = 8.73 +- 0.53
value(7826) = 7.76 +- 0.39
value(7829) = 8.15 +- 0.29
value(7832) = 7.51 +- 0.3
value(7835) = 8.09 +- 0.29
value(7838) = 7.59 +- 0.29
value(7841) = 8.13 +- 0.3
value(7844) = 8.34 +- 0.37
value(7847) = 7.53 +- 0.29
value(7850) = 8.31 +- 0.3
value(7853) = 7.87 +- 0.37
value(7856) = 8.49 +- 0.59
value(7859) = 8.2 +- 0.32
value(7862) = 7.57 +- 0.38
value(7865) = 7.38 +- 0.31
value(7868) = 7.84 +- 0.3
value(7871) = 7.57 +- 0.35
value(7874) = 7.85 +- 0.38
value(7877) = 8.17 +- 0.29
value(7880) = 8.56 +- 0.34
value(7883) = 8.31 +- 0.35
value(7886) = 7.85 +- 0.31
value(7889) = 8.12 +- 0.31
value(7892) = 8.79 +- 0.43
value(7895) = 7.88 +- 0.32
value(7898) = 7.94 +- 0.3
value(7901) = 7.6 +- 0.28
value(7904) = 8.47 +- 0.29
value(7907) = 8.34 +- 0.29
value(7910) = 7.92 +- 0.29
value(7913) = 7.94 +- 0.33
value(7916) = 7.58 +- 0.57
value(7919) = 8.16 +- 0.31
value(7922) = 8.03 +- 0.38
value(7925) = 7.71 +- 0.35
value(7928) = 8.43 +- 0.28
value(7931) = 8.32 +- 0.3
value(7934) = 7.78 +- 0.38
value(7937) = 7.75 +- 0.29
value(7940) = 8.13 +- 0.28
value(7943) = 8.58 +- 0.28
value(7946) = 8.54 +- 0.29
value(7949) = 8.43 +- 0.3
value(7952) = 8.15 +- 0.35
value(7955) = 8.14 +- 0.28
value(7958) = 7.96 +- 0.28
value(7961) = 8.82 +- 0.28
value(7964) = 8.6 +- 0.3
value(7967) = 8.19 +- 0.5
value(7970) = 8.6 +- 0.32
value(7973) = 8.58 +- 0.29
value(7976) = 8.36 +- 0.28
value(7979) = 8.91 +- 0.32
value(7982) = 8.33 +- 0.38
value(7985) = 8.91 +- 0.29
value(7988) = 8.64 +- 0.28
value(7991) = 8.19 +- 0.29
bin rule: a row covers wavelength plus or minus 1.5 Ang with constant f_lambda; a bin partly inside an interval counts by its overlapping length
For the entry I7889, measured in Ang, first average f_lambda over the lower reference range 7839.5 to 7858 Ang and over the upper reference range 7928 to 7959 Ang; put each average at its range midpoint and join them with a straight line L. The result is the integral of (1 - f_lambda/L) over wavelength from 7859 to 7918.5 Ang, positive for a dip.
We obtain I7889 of 1.1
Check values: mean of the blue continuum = 8.11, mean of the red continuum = 8.19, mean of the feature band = 7.99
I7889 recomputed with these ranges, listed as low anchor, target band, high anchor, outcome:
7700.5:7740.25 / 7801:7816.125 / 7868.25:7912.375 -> -0.5 Ang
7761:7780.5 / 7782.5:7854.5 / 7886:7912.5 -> 0.4 Ang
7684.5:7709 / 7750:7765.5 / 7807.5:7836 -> 0.2 Ang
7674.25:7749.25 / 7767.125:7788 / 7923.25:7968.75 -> -0.1 Ang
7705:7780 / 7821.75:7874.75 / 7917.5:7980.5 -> 0.4 Ang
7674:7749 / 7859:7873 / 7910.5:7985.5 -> 0.6 Ang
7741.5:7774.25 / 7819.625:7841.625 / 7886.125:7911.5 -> -0.2 Ang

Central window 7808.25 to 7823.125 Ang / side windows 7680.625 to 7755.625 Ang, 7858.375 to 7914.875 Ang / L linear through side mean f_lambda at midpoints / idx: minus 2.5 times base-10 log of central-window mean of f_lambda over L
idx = -0.04 mag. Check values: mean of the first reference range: 7.56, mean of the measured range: 8.08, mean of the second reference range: 8.01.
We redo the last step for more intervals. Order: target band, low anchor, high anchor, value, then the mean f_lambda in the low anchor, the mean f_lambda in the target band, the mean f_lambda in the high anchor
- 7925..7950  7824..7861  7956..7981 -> 0.021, 8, 8.21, 8.49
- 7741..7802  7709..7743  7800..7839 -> 0.016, 7.67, 7.71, 8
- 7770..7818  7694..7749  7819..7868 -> 0.000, 7.57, 7.81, 7.98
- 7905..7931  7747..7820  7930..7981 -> 0.024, 7.76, 8.04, 8.34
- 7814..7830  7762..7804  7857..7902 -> -0.030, 7.76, 8.07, 7.99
